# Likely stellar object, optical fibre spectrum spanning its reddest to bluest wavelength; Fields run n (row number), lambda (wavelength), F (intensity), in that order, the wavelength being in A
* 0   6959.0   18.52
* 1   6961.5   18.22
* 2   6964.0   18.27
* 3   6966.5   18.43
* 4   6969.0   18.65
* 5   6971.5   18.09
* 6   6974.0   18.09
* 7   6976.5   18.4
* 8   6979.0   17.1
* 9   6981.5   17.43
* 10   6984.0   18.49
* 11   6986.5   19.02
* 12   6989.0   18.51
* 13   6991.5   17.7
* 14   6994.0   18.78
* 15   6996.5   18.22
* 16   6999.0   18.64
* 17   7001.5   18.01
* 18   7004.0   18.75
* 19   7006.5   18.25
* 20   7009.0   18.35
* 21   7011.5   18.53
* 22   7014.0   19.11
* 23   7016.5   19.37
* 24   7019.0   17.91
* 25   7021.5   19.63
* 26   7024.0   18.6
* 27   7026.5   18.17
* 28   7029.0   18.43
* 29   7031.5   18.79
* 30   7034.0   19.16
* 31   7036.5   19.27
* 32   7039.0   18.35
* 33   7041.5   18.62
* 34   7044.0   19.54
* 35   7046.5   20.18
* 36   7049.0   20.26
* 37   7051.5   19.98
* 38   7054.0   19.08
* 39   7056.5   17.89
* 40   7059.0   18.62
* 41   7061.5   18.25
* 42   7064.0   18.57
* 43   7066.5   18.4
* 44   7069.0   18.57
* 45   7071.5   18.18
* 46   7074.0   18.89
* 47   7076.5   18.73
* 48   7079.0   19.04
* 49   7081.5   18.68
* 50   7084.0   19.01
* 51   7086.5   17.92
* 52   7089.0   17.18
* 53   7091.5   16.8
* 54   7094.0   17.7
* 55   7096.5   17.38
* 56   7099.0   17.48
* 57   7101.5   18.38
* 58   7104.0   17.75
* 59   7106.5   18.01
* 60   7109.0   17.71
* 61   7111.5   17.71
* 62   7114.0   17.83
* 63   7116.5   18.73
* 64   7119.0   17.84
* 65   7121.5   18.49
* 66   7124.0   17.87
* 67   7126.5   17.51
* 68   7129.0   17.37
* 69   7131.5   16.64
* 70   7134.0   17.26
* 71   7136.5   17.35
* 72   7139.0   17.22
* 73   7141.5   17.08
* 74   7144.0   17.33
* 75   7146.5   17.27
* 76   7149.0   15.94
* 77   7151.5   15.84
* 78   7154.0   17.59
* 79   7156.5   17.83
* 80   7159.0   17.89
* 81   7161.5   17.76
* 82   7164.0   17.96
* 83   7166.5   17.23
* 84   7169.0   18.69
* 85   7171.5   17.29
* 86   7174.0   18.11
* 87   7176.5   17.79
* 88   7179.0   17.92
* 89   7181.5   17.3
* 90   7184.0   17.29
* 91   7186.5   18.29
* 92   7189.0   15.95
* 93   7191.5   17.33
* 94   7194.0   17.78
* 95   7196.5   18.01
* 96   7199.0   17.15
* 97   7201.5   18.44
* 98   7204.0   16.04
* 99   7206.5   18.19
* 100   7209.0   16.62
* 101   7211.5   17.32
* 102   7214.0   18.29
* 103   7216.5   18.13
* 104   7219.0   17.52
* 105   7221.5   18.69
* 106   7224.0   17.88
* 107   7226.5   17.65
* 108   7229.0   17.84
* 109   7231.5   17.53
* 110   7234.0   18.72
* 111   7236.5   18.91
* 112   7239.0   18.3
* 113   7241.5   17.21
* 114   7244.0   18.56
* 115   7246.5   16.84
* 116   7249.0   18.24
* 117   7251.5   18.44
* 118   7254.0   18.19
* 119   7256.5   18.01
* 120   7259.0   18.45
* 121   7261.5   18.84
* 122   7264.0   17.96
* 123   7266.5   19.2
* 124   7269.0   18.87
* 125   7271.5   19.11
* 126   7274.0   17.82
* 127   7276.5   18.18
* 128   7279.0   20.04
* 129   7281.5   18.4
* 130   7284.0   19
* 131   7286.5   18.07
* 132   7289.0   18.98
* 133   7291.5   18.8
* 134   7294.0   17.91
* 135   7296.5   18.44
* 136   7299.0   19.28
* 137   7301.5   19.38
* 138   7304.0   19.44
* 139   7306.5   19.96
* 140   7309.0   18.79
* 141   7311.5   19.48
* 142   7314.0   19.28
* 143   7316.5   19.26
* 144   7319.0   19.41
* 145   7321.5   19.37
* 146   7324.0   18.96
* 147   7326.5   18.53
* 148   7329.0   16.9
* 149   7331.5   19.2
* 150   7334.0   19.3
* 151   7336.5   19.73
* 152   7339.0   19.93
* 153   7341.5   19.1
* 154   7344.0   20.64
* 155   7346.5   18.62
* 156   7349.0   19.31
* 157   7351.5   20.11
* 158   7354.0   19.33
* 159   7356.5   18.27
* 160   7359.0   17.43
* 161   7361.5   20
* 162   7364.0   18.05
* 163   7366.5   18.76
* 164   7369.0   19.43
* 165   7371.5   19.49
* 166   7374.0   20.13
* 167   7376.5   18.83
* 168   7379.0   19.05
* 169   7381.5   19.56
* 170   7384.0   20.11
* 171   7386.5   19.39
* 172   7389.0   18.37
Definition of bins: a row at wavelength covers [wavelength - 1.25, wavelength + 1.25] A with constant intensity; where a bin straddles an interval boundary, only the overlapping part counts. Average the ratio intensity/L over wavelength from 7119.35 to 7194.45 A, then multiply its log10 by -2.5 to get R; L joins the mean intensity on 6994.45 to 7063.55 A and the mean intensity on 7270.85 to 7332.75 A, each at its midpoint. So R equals 0.08 mag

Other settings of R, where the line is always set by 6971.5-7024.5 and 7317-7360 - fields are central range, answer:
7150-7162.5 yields 0.083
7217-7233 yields 0.058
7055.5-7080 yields 0.002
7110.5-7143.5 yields 0.064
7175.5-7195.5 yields 0.079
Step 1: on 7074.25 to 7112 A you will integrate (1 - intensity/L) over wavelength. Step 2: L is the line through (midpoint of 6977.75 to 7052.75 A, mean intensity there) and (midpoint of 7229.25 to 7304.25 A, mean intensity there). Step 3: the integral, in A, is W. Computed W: 1.3 A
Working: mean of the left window 18.7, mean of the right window 18.5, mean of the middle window 18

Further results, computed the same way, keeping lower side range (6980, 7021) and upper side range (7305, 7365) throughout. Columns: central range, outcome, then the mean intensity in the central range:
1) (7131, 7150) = 1.7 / 17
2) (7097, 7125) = 1.1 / 18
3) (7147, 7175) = 2.0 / 17.5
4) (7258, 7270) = 0.2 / 18.7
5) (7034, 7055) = -1.0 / 19.4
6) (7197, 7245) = 2.7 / 17.8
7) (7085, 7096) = 0.7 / 17.4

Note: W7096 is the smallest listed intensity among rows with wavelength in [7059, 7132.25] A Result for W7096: 16.64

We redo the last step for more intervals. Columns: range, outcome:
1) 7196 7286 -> 16.04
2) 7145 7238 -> 15.84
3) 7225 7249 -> 16.84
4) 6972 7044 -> 17.1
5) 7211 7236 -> 17.32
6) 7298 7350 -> 16.9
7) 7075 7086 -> 18.68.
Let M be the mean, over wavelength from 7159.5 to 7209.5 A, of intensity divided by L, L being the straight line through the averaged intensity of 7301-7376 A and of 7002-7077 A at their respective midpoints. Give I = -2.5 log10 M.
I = 0.08 mag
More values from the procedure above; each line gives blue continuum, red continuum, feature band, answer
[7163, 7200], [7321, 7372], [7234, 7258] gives 0.003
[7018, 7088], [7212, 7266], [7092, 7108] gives 0.053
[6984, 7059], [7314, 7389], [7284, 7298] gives 0.034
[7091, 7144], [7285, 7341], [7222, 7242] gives 0.023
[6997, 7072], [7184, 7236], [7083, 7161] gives 0.042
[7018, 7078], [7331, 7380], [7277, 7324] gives 0.006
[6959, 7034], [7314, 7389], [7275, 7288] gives 0.017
